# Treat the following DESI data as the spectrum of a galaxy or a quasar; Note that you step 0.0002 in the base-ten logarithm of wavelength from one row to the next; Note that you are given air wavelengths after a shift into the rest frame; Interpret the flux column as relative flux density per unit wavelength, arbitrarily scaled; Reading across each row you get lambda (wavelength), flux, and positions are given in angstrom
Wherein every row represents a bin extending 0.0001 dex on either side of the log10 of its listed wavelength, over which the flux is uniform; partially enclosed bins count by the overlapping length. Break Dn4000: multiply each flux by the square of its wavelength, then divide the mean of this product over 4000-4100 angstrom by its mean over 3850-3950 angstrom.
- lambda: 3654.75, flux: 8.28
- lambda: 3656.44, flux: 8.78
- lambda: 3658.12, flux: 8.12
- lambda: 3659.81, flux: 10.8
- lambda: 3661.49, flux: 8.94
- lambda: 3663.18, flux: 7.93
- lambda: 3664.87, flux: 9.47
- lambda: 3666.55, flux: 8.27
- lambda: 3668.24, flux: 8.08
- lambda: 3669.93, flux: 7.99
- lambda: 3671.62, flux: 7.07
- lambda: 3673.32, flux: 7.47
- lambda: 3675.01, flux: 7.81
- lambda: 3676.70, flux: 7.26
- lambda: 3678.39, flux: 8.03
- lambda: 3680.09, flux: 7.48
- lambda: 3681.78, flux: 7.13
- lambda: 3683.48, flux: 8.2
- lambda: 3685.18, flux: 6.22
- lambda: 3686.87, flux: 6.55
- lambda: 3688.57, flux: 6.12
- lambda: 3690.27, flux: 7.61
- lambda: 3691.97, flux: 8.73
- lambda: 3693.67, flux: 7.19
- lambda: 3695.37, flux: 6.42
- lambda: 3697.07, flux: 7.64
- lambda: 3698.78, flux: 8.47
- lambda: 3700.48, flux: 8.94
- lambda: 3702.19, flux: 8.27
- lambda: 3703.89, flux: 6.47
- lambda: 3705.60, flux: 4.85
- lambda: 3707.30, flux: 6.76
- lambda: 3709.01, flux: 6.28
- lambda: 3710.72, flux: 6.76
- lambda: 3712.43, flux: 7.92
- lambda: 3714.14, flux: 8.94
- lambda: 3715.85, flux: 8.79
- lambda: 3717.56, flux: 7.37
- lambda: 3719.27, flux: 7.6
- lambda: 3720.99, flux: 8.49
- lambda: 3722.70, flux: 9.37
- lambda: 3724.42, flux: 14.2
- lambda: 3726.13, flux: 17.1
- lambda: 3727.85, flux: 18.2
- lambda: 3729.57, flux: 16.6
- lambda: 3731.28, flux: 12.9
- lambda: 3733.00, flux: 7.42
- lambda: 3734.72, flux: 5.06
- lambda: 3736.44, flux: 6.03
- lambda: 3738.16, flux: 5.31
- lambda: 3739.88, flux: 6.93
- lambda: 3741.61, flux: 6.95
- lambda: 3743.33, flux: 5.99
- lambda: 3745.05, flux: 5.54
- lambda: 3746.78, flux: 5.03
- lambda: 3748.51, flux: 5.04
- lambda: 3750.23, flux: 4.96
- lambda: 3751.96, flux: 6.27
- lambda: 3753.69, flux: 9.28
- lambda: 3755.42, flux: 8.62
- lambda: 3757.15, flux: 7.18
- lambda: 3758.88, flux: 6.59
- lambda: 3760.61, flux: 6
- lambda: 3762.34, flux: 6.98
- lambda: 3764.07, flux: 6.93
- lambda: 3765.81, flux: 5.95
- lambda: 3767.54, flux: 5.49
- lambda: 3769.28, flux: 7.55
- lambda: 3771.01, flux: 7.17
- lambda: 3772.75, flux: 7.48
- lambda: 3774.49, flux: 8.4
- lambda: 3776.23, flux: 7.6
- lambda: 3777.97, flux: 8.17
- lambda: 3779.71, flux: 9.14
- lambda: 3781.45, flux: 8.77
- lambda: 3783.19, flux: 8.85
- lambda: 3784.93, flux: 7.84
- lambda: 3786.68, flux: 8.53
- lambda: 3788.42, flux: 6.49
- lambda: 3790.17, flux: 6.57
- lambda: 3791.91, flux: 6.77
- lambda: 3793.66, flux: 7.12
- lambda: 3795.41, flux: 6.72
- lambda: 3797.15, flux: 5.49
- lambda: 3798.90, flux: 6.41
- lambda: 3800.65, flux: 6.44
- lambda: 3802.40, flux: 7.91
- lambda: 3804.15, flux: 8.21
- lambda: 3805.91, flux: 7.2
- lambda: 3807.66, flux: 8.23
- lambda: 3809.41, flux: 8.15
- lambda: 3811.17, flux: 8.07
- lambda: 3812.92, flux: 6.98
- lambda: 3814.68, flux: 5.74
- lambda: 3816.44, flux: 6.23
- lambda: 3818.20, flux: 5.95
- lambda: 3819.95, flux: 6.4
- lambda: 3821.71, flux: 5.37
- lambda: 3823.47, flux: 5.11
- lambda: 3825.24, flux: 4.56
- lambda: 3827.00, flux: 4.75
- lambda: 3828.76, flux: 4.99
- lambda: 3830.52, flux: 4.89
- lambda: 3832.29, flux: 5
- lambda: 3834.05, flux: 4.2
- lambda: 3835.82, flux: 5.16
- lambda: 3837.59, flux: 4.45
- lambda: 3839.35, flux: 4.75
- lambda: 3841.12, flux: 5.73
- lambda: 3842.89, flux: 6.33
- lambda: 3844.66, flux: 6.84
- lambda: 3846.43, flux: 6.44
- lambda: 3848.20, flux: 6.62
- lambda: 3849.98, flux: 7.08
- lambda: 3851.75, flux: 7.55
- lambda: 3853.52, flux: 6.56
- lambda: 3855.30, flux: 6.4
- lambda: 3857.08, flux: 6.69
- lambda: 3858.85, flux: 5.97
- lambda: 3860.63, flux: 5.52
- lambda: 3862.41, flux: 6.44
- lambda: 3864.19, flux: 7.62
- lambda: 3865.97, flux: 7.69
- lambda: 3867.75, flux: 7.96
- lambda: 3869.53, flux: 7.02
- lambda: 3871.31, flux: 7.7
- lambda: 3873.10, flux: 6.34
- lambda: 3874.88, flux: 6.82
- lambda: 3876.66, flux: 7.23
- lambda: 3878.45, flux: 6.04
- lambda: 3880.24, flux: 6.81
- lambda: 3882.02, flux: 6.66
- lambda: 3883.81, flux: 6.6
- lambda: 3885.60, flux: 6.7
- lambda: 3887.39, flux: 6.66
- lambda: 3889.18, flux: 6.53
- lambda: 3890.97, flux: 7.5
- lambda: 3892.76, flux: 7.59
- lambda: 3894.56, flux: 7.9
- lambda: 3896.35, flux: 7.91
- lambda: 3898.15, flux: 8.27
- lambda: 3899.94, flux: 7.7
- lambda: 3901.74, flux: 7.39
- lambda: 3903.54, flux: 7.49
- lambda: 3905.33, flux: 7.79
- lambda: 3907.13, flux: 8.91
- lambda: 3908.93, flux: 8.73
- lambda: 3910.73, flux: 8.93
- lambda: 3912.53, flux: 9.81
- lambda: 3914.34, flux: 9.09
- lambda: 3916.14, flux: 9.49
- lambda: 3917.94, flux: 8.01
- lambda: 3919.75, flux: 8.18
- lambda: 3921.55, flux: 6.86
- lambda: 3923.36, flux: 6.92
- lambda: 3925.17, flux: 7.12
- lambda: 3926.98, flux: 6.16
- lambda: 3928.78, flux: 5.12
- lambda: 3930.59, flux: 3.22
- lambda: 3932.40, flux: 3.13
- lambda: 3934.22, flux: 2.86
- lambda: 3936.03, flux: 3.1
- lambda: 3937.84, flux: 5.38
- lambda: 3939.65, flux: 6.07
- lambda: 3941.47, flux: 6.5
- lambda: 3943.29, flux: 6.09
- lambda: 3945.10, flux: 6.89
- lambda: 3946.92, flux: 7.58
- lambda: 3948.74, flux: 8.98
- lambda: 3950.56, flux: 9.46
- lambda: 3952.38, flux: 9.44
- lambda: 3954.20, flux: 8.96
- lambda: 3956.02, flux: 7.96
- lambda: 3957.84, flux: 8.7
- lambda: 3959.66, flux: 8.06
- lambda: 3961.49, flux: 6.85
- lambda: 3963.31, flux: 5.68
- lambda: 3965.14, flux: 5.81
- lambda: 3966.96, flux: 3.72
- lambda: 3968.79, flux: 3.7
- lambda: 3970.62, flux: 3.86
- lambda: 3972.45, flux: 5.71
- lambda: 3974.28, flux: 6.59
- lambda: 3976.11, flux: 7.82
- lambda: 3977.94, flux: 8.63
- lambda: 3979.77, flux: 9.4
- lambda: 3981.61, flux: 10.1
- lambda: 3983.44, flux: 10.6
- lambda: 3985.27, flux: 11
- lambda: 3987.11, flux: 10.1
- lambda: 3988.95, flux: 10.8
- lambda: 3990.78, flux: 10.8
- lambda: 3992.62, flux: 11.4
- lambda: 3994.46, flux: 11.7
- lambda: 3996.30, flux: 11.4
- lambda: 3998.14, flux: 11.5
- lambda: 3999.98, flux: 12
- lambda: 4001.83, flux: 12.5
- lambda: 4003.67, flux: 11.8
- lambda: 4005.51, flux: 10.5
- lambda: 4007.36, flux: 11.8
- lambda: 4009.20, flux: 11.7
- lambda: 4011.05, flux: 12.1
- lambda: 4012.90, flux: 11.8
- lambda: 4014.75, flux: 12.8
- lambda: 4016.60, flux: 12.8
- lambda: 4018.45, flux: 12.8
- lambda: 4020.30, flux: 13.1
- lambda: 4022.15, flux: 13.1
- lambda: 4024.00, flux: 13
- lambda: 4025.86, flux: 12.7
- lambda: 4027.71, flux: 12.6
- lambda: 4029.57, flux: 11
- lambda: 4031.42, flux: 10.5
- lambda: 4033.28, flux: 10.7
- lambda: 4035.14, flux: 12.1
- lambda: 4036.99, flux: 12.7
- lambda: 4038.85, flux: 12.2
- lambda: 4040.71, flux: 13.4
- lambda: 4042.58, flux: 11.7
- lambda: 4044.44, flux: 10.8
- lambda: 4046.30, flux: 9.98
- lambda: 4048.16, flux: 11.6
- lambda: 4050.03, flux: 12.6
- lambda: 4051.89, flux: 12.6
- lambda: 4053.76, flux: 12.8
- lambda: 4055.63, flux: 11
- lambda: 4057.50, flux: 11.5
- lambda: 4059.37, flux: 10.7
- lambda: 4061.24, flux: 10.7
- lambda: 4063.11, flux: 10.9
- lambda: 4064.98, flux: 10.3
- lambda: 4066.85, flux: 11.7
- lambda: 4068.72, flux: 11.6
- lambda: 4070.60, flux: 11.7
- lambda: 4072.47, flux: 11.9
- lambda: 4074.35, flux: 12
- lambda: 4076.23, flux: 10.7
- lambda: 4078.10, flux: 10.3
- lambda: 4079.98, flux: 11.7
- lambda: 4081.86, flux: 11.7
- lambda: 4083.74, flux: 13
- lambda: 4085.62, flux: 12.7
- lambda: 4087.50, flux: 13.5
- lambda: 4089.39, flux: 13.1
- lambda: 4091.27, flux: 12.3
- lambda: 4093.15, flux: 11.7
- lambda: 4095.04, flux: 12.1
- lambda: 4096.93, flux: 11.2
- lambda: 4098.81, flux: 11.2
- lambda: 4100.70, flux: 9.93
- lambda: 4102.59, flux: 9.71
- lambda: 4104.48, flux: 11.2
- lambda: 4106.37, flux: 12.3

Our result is 1.84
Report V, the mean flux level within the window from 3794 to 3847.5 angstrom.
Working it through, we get 6.1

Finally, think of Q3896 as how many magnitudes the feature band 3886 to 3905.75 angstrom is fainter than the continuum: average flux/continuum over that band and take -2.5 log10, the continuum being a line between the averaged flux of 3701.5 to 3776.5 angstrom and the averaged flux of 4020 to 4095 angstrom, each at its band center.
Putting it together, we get 0.30 mag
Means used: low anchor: 7.92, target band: 7.5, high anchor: 11.8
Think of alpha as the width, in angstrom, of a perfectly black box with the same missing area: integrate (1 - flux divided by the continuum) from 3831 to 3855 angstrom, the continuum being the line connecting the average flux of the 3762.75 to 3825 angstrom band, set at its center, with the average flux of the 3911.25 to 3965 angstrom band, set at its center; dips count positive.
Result 3.9 angstrom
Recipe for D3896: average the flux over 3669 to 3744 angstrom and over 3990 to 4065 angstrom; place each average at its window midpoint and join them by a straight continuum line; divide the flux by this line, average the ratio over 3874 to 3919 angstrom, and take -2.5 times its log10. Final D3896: 0.32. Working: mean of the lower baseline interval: 8.26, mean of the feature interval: 7.71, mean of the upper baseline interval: 11.8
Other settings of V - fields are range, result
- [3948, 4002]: 8.73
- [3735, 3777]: 6.61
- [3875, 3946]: 6.9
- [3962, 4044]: 10.5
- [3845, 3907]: 7.06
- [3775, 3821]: 7.31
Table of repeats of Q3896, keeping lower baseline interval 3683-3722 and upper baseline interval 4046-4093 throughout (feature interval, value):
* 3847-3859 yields 0.34 mag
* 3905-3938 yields 0.42 mag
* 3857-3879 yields 0.34 mag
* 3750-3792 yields 0.12 mag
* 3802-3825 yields 0.27 mag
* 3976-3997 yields 0.04 mag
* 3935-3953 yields 0.43 mag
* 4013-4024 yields -0.16 mag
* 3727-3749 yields -0.06 mag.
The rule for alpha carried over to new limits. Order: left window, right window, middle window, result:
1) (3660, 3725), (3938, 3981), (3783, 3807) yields 1.2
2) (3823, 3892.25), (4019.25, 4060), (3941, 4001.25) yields 8.6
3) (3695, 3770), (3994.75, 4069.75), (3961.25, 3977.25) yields 8.0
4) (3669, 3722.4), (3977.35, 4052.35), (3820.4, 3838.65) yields 8.6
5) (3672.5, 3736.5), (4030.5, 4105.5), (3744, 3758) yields 3.8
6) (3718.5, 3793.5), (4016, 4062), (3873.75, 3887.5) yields 4.3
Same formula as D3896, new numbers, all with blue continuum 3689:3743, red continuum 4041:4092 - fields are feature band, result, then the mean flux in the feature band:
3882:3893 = 0.42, 6.87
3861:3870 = 0.34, 7.26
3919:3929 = 0.46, 6.82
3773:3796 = 0.19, 7.77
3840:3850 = 0.46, 6.41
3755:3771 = 0.31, 6.78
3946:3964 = 0.29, 8.2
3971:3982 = 0.37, 7.74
